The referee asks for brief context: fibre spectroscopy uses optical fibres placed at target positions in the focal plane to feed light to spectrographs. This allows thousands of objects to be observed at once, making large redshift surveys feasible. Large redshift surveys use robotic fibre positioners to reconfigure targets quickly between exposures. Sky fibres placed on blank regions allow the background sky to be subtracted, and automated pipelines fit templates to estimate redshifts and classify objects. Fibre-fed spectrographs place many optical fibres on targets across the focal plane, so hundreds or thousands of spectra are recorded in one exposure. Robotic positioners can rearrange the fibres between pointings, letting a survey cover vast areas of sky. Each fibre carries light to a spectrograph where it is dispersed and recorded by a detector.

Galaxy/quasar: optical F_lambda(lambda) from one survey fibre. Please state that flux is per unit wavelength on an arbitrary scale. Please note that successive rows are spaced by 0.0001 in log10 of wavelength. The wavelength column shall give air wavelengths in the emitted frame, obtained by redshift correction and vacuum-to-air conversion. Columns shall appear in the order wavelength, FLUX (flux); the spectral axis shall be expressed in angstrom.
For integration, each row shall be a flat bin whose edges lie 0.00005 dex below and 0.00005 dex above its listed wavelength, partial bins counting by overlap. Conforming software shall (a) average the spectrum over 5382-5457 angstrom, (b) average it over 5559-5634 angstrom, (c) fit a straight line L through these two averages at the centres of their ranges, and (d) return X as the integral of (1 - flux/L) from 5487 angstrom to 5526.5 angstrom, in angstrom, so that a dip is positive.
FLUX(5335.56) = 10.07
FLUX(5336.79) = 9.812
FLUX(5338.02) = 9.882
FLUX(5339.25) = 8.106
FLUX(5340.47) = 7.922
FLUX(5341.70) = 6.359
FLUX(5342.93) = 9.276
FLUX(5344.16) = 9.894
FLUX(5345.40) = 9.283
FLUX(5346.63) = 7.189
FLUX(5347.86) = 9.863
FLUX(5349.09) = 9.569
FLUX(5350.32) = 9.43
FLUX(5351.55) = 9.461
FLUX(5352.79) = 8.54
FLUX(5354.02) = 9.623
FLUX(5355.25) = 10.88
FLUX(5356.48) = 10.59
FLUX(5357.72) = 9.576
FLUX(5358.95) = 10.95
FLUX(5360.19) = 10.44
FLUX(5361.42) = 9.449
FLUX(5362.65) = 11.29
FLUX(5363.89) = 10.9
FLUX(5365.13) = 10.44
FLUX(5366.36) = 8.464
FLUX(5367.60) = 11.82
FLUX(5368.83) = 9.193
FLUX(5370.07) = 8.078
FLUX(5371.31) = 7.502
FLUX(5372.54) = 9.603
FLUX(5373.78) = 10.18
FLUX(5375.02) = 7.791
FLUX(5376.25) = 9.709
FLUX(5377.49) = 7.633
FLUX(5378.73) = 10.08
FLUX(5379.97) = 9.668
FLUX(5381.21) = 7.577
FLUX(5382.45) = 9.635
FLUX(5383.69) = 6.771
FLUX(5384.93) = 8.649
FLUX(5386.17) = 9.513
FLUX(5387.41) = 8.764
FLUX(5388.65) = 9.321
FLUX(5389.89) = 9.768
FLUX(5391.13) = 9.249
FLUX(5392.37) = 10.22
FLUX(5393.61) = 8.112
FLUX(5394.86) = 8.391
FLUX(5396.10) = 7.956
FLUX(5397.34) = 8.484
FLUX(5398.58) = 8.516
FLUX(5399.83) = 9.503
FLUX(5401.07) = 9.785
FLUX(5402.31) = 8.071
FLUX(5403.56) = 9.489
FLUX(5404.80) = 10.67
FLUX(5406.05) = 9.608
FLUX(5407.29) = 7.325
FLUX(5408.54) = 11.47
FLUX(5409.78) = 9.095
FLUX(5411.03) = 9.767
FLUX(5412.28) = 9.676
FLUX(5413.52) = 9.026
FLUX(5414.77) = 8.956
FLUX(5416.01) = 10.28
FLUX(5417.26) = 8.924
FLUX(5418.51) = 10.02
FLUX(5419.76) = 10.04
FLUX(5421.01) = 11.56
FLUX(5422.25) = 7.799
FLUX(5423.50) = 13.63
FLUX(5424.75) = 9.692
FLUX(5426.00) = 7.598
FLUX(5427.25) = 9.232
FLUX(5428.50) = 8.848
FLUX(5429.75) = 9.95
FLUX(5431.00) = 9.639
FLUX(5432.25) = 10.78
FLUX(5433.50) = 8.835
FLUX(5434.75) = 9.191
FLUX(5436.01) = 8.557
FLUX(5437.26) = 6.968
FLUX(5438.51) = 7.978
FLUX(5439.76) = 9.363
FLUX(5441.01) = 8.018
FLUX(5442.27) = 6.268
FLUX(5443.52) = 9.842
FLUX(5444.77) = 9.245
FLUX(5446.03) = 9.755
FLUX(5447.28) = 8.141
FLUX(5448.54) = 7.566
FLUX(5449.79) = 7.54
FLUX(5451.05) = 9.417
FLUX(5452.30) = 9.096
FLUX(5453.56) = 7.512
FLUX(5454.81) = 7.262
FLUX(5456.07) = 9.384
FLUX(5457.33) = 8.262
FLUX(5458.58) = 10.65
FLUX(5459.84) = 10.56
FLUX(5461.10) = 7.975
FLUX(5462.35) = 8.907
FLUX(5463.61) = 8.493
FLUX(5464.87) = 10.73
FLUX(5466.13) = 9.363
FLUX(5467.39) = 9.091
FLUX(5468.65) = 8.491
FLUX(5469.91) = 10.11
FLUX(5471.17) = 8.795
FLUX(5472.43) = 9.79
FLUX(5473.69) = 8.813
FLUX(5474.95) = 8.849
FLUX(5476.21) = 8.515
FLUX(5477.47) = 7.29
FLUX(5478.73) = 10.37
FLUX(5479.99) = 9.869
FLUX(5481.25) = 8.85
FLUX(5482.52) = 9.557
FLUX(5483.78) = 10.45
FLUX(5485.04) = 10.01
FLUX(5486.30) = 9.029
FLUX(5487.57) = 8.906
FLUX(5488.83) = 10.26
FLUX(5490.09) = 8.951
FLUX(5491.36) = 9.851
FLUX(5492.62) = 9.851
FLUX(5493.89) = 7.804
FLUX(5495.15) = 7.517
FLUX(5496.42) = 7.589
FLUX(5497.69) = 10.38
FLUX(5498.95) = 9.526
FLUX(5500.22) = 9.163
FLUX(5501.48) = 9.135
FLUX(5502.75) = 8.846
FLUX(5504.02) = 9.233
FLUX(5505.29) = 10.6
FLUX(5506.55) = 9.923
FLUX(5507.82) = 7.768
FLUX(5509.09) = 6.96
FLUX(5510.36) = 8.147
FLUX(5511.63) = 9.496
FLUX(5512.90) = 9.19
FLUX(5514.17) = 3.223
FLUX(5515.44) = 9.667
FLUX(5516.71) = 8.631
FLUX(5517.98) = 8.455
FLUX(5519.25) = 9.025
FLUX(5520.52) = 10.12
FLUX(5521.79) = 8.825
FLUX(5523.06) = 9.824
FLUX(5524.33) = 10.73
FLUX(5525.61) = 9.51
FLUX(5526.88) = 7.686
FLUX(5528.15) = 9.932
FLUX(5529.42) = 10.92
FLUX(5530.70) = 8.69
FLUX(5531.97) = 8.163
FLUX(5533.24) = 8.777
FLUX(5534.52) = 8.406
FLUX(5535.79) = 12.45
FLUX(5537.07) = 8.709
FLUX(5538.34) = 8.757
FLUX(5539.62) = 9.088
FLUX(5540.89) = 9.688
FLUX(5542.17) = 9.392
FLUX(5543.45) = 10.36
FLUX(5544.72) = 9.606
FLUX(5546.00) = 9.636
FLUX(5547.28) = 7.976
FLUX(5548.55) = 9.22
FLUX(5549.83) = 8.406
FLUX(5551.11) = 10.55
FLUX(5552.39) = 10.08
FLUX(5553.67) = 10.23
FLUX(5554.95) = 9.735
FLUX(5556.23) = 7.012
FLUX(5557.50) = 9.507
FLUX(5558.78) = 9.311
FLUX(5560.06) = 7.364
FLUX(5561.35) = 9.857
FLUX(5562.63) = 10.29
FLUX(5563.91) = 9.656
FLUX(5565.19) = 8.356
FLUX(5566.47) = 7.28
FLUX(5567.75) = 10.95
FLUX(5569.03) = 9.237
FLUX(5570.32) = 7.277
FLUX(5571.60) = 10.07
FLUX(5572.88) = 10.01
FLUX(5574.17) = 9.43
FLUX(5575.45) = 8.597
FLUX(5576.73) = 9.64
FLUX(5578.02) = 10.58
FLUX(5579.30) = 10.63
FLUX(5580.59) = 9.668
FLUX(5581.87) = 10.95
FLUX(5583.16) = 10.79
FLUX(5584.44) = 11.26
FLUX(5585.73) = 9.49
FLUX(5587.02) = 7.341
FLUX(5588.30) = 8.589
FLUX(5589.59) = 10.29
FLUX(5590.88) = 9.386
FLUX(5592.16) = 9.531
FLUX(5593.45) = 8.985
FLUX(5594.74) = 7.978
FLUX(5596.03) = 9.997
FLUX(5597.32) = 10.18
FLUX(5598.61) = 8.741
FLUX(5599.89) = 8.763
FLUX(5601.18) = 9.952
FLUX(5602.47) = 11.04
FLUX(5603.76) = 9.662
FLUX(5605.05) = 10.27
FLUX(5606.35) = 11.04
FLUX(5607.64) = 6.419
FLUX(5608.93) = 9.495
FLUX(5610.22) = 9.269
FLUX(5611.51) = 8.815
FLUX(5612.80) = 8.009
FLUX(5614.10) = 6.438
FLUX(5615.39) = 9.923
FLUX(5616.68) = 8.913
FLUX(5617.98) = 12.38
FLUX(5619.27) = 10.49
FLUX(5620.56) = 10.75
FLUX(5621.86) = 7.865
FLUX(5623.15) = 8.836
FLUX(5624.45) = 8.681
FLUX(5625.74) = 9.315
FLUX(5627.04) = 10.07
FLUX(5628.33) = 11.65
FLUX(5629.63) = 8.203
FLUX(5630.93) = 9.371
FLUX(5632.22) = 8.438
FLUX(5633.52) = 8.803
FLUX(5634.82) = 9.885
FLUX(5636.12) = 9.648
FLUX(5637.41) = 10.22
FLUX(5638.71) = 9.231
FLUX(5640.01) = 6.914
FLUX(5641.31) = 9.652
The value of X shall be 1.3 angstrom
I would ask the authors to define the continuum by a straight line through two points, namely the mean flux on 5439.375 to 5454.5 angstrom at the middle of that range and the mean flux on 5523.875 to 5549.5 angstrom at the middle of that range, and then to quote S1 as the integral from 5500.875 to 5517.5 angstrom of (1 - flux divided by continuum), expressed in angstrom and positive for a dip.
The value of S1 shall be 1.02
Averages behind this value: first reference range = 8.44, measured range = 8.52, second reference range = 9.36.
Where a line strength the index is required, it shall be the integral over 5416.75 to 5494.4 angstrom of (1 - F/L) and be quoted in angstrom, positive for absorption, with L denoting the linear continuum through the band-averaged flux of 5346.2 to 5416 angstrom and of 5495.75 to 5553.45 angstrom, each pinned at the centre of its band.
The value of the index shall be 0.8 angstrom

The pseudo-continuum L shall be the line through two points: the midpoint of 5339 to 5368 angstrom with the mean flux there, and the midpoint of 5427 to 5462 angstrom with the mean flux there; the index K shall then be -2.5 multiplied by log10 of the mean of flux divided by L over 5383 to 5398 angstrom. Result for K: 0.06 mag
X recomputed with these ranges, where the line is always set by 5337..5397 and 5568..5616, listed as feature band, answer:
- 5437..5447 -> 0.87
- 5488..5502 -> 0.36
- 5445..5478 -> 1.53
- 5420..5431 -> -0.62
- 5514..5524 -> 0.60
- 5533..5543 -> -0.09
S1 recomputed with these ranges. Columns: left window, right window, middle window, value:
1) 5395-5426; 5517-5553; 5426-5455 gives 2.5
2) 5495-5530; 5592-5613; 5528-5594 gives -2.0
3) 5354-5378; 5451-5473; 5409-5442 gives 0.0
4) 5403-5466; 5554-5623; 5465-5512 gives 0.6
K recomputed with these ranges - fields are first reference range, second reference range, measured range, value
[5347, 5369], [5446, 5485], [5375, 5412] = 0.074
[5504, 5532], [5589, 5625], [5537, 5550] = -0.021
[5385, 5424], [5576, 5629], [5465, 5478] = 0.057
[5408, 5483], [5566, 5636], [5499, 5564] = 0.021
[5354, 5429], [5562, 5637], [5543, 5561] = 0.027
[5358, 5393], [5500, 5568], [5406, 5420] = -0.021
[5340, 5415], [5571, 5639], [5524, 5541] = 0.008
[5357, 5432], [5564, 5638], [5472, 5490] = 0.012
